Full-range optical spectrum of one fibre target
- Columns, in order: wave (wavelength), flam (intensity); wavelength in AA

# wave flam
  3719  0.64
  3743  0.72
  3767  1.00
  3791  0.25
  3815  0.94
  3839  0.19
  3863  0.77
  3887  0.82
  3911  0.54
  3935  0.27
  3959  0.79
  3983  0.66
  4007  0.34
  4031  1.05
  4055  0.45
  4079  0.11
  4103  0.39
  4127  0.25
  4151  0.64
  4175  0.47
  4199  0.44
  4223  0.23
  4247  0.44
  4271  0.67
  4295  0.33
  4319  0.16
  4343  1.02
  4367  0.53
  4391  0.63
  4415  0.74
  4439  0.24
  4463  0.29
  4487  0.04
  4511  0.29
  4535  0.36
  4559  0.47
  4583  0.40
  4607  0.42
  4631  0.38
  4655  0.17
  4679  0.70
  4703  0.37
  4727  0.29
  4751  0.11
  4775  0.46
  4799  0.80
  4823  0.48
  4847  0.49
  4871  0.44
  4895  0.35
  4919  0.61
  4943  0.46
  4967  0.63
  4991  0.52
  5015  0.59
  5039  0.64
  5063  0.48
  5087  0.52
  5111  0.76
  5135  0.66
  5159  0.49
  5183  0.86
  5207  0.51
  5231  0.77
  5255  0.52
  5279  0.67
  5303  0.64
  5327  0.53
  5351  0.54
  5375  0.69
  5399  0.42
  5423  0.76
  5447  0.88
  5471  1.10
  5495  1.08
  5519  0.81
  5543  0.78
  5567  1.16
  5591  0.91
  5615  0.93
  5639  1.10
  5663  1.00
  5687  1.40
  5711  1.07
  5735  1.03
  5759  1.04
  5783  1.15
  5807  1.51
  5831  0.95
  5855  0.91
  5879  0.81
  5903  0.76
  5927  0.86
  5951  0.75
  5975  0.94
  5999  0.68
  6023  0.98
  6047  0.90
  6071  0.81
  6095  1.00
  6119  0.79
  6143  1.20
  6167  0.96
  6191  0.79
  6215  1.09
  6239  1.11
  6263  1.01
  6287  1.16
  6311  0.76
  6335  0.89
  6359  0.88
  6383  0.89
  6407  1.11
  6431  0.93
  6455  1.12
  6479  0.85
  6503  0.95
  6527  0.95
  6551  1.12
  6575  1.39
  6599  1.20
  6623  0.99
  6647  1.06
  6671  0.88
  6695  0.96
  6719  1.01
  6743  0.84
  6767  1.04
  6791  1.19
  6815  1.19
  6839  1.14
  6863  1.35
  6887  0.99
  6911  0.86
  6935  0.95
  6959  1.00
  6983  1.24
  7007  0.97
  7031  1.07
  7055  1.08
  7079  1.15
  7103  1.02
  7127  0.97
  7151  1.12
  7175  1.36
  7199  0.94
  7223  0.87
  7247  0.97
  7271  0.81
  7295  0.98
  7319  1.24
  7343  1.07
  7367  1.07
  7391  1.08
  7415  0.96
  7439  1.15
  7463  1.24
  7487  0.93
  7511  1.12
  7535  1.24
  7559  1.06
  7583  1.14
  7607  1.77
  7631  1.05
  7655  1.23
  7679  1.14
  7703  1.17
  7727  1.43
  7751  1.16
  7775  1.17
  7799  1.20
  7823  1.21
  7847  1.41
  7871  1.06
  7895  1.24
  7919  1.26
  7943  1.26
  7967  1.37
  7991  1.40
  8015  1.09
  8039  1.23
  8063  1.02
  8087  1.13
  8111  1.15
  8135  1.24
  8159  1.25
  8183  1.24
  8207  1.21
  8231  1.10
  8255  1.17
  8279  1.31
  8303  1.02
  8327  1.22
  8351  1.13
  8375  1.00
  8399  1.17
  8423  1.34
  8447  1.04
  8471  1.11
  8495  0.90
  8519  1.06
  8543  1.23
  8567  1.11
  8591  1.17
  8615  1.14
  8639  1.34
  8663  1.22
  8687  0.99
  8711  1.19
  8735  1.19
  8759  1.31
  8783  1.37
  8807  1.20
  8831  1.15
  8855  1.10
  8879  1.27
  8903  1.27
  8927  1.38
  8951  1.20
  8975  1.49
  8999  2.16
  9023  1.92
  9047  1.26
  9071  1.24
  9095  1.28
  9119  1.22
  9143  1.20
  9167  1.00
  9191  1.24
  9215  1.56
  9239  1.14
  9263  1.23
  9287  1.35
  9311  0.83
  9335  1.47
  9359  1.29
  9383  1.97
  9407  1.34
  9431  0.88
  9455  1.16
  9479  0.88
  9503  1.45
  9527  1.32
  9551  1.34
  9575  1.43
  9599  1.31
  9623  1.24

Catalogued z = 0.370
